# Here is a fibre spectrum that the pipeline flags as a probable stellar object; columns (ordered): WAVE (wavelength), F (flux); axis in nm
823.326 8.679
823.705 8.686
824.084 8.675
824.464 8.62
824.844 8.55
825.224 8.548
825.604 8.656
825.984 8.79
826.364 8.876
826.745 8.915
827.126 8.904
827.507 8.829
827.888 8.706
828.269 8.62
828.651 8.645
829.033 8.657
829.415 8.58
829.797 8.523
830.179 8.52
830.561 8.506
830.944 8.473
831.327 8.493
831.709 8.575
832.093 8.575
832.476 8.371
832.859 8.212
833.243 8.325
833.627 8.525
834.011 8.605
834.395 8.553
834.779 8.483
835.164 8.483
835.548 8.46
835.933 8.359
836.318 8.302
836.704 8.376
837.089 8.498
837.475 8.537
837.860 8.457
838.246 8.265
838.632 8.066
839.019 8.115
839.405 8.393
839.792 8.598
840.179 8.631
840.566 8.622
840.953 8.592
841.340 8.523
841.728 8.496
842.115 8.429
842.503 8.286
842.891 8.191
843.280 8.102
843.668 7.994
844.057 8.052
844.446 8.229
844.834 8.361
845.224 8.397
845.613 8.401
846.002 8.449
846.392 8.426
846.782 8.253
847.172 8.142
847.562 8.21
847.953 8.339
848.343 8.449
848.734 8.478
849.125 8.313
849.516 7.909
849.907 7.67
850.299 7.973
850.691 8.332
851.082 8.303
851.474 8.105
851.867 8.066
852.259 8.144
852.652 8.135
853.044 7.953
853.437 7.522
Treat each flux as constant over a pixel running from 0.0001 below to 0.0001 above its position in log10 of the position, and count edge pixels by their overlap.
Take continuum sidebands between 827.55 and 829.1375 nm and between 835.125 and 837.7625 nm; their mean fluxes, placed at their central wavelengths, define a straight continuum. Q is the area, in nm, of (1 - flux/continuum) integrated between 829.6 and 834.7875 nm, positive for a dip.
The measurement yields 0.05 nm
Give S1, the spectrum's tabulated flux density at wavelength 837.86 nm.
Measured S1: 8.457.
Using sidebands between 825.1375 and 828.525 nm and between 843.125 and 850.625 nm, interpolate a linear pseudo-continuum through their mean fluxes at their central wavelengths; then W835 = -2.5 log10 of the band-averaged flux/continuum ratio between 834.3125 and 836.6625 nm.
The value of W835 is 0.01 mag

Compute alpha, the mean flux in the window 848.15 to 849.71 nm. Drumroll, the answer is 8.29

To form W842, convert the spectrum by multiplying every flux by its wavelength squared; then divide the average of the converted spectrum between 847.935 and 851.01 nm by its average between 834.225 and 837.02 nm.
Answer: 1.0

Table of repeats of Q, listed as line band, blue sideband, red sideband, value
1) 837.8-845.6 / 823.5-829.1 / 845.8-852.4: 0.03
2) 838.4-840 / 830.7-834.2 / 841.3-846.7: 0.01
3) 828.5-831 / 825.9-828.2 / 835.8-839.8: 0.04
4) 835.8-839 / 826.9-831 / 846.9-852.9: 0.04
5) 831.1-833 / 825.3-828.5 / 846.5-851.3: 0.04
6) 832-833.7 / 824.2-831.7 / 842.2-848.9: 0.03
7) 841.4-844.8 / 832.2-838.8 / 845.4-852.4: 0.03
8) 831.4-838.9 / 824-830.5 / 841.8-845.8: 0.05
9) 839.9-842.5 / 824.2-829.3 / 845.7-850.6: -0.05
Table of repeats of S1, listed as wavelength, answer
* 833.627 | 8.525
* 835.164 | 8.483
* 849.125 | 8.313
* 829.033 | 8.657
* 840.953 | 8.592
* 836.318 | 8.302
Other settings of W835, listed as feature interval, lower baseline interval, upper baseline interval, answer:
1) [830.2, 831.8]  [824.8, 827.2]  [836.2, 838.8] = 0.01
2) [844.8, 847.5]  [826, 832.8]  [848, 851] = -0.01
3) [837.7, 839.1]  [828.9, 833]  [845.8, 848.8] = 0.03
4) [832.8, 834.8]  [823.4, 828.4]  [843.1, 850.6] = 0.01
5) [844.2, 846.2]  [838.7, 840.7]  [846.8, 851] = -0.01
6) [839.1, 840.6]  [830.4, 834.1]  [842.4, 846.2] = -0.03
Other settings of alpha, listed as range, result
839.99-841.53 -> 8.6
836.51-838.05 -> 8.47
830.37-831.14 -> 8.48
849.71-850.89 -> 7.99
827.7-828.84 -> 8.66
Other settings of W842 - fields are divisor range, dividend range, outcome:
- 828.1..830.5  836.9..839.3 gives 0.99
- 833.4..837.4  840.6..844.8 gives 1.00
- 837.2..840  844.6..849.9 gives 1.01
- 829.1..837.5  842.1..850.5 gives 1.00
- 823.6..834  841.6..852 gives 1.00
